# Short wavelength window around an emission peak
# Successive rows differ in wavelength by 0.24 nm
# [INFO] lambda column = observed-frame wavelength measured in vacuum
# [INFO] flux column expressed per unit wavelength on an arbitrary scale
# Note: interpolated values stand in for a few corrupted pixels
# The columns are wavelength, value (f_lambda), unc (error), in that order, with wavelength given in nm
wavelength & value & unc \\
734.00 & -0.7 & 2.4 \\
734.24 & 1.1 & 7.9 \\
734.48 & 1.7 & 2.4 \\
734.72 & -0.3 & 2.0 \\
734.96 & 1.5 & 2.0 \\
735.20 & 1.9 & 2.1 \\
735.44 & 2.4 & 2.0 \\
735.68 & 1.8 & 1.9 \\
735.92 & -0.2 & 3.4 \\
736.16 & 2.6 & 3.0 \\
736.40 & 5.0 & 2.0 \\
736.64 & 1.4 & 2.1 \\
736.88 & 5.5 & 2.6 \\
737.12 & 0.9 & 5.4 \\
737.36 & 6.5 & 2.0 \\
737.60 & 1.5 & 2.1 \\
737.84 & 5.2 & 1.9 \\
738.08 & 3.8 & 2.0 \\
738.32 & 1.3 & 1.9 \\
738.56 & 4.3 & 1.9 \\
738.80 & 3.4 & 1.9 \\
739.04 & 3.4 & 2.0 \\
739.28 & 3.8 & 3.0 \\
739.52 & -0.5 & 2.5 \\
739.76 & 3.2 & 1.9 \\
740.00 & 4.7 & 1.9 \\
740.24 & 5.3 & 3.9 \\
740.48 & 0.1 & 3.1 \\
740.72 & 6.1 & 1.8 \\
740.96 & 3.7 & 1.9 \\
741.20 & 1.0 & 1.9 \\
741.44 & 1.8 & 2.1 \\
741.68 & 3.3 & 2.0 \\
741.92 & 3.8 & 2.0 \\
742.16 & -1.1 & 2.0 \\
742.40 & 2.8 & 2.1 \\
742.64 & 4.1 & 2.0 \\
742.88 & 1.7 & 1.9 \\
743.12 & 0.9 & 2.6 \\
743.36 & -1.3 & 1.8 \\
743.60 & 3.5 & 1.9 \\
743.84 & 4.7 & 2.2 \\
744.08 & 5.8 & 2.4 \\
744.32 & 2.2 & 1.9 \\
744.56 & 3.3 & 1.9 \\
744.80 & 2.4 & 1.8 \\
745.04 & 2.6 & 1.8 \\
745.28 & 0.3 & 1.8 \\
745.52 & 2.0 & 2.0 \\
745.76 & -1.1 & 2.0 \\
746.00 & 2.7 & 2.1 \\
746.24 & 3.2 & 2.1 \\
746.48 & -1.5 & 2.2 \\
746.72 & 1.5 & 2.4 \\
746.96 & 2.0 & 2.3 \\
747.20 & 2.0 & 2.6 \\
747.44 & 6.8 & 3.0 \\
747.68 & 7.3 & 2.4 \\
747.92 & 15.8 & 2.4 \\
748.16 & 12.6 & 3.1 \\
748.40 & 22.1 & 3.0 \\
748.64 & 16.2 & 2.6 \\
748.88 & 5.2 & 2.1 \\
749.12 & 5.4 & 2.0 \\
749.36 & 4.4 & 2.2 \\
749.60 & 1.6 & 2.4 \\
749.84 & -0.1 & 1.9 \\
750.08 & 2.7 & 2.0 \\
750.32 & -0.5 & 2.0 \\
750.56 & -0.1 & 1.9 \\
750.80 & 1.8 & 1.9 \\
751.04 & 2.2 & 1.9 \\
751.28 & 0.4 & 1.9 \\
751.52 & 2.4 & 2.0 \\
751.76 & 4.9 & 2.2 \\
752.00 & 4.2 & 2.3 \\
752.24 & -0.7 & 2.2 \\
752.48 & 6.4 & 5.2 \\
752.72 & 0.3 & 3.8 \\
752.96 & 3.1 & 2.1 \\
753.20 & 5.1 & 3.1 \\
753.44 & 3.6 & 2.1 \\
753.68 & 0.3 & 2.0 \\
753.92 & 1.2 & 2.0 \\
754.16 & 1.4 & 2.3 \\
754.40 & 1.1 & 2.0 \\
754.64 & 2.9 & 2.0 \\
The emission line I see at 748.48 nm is [O II]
